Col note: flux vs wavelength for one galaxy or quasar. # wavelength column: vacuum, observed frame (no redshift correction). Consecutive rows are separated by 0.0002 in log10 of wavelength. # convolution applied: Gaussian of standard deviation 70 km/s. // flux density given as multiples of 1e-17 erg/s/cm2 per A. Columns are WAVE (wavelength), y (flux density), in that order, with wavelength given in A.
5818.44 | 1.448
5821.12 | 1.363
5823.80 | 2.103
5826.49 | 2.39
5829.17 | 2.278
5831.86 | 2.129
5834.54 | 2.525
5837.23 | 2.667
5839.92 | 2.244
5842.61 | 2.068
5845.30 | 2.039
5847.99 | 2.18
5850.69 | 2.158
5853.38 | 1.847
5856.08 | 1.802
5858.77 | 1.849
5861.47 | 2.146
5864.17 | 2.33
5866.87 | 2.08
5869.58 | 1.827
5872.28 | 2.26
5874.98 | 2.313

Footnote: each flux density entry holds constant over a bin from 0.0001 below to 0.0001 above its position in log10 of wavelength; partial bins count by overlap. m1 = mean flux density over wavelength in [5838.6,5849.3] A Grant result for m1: 2.13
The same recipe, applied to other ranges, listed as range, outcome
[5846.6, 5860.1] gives 1.97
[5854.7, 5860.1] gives 1.83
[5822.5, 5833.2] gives 2.22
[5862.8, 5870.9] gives 2.08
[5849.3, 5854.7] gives 2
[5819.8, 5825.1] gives 1.73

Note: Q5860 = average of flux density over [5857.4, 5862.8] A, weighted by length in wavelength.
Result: 2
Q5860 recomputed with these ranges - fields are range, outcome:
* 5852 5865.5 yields 2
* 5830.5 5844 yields 2.33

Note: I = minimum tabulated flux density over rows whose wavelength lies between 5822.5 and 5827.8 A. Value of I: 2.103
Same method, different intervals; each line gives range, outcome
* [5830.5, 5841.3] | 2.129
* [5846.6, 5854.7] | 1.847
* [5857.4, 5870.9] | 1.827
